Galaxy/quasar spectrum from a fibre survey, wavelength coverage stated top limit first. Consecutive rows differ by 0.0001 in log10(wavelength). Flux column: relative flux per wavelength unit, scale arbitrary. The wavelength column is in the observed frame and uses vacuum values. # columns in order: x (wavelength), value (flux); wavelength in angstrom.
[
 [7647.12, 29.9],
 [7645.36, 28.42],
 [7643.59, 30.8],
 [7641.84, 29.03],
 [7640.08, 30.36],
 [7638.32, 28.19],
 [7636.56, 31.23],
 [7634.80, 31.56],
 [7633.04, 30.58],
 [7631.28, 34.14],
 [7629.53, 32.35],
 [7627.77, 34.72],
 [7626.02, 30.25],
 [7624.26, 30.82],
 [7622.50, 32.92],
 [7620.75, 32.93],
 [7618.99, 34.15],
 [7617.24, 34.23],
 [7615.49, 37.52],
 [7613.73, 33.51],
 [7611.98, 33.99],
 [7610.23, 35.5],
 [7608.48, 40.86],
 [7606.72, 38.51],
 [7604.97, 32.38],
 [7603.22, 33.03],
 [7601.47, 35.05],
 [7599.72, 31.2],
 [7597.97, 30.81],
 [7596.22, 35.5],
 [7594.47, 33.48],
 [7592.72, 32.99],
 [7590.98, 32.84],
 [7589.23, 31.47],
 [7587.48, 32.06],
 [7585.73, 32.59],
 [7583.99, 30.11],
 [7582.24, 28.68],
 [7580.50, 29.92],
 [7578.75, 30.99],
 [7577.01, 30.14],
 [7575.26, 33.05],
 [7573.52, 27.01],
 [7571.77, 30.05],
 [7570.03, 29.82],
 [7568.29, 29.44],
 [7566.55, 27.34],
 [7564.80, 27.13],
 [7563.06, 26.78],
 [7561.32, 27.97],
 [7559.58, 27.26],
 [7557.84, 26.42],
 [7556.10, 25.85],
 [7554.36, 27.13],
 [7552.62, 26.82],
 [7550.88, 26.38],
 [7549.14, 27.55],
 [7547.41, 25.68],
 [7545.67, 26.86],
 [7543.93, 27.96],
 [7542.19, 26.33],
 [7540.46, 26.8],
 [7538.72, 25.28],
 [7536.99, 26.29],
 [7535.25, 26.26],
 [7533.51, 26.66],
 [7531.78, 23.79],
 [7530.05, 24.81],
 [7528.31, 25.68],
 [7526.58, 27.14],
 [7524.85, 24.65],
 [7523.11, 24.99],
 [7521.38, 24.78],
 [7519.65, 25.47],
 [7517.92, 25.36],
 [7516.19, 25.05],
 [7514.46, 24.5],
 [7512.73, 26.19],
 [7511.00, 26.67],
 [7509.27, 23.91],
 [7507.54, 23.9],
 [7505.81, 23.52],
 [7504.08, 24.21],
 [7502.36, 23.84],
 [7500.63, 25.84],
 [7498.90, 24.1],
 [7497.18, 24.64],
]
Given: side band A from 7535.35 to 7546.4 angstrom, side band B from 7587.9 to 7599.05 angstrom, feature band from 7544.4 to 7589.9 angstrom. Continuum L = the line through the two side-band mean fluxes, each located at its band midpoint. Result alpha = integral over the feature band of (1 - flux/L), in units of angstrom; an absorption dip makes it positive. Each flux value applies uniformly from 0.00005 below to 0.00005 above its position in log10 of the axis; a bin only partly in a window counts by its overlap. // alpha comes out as 1.6 angstrom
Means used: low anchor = 26.6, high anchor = 32.8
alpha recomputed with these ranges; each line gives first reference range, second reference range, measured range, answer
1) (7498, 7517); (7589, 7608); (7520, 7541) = 1.1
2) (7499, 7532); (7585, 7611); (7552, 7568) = 1.5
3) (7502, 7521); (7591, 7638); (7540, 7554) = 0.5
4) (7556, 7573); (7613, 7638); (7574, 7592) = -1.1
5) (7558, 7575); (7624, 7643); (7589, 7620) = -4.6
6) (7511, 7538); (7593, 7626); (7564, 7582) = 0.6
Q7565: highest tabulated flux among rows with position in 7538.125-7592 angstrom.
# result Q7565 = 33.05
